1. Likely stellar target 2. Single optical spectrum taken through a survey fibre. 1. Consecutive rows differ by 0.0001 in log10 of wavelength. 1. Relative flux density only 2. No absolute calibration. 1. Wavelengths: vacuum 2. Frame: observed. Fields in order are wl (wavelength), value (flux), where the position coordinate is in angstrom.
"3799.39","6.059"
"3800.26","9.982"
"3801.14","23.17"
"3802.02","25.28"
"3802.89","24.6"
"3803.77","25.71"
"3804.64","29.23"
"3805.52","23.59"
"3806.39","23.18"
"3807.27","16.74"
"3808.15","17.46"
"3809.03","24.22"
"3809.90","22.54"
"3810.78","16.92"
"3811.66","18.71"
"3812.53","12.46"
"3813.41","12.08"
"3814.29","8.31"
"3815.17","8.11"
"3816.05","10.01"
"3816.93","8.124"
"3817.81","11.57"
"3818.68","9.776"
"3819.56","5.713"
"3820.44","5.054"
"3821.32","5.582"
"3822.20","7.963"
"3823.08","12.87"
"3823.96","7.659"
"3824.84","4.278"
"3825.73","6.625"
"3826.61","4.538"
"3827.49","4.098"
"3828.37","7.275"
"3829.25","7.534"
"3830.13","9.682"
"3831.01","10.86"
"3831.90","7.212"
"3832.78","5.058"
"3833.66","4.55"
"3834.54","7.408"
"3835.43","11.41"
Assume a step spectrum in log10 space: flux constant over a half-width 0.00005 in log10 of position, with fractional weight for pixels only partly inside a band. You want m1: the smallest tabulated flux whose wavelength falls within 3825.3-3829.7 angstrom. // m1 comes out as 4.098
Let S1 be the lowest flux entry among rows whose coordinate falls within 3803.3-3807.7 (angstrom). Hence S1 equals 16.74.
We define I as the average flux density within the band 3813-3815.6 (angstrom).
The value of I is 9.46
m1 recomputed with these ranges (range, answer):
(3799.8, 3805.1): 9.982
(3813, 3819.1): 8.11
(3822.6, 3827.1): 4.278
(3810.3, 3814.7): 8.31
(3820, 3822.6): 5.054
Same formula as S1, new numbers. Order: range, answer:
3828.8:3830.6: 7.534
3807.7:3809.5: 17.46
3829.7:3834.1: 4.55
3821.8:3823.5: 7.963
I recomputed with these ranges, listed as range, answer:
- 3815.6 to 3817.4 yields 9.08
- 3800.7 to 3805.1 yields 25.6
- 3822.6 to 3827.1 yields 7.16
